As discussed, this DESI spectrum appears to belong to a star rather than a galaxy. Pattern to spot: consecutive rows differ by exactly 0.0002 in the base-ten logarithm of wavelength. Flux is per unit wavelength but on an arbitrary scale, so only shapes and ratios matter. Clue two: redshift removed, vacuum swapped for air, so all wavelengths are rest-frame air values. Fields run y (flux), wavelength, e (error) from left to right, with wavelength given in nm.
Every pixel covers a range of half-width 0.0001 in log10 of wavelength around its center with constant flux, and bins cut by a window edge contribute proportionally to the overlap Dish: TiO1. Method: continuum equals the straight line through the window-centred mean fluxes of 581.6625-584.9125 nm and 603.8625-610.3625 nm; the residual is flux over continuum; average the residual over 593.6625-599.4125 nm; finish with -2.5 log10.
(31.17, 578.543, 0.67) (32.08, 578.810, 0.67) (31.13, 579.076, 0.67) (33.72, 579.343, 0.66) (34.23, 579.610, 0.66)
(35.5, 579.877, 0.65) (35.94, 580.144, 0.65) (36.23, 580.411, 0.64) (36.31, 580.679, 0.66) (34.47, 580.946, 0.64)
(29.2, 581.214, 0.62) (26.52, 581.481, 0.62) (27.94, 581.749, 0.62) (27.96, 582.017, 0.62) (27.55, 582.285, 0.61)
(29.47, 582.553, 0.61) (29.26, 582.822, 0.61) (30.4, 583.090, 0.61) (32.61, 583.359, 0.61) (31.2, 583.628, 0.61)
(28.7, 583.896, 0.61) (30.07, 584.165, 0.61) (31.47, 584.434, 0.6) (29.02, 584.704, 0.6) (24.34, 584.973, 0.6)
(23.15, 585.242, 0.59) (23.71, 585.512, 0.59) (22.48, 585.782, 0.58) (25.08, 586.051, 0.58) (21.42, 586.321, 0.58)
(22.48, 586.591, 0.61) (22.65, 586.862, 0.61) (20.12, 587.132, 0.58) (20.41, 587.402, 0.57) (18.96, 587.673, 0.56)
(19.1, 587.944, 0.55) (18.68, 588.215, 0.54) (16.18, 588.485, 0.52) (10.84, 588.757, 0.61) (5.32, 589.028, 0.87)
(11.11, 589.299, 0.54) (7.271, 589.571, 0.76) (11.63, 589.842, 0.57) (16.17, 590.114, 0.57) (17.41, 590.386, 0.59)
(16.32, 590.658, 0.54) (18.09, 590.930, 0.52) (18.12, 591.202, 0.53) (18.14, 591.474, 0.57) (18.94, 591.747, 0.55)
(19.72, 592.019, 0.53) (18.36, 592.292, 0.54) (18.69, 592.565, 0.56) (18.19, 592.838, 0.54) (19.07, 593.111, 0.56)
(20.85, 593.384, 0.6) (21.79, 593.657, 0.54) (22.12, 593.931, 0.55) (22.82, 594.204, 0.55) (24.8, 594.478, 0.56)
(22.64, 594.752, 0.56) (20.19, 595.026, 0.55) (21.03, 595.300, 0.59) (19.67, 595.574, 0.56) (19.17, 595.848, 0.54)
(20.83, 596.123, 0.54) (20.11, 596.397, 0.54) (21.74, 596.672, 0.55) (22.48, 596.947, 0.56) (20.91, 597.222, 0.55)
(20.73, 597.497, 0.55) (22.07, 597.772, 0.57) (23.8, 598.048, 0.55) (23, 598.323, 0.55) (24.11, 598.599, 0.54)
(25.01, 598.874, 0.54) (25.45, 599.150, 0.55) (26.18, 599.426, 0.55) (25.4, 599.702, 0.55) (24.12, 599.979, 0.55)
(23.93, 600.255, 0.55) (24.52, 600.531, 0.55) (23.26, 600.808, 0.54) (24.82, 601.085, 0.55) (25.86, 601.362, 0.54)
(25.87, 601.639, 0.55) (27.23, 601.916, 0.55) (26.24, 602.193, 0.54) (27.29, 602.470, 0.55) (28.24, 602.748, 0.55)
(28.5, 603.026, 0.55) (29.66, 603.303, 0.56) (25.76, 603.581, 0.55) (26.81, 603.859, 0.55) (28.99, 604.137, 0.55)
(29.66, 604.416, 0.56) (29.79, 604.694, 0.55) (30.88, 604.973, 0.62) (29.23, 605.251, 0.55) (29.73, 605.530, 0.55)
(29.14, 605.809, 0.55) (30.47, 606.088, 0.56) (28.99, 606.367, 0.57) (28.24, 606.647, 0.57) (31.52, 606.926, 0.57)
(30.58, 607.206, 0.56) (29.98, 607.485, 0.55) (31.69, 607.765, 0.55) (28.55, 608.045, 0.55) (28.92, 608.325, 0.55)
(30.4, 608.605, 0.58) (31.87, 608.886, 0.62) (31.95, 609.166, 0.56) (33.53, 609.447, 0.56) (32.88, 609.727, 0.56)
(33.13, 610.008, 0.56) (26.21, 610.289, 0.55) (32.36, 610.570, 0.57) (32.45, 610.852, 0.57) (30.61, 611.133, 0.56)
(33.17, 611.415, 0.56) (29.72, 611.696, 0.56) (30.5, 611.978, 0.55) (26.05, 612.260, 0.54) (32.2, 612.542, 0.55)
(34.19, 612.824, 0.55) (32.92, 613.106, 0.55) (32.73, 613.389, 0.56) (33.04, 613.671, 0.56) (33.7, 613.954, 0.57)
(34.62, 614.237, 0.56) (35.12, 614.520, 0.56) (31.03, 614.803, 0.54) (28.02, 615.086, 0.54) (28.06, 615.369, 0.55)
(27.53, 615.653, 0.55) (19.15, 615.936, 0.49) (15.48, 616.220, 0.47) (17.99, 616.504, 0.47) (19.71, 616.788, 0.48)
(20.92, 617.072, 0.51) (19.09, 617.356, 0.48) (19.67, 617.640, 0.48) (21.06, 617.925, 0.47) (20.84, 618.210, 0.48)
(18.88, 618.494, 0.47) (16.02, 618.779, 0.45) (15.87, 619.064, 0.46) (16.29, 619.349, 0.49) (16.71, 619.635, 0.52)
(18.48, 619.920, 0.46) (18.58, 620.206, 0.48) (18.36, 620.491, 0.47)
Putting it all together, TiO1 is 0.32 mag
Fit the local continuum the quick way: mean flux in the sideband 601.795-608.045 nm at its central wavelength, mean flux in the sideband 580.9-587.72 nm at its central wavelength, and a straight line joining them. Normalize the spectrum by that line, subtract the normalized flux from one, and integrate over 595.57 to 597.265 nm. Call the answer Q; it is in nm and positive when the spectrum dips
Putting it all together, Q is 0.44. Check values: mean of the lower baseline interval 26.5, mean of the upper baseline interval 29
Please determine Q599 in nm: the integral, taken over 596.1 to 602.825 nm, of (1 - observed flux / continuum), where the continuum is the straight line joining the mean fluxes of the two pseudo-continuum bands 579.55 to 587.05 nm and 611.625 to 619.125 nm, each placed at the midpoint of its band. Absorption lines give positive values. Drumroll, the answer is 0.76 nm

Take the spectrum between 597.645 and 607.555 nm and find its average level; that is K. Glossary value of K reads 27.1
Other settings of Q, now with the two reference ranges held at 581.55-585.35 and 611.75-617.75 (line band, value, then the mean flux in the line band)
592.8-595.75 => 0.73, 21.3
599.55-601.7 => 0.25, 24.7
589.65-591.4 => 0.76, 16.1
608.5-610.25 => -0.28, 32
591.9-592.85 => 0.32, 18.8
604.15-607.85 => -0.30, 29.9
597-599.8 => 0.45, 23.6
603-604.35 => -0.01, 28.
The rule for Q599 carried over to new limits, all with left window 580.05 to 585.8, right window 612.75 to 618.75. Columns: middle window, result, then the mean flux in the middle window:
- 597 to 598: 0.22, 21.6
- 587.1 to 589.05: 0.83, 16.6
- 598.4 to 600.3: 0.19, 24.9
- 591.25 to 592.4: 0.39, 18.7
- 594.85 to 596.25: 0.39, 20.2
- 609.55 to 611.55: -0.41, 31.6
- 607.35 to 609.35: -0.31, 30.5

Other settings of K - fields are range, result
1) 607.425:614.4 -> 31.5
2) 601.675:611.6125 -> 29.8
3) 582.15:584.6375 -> 30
